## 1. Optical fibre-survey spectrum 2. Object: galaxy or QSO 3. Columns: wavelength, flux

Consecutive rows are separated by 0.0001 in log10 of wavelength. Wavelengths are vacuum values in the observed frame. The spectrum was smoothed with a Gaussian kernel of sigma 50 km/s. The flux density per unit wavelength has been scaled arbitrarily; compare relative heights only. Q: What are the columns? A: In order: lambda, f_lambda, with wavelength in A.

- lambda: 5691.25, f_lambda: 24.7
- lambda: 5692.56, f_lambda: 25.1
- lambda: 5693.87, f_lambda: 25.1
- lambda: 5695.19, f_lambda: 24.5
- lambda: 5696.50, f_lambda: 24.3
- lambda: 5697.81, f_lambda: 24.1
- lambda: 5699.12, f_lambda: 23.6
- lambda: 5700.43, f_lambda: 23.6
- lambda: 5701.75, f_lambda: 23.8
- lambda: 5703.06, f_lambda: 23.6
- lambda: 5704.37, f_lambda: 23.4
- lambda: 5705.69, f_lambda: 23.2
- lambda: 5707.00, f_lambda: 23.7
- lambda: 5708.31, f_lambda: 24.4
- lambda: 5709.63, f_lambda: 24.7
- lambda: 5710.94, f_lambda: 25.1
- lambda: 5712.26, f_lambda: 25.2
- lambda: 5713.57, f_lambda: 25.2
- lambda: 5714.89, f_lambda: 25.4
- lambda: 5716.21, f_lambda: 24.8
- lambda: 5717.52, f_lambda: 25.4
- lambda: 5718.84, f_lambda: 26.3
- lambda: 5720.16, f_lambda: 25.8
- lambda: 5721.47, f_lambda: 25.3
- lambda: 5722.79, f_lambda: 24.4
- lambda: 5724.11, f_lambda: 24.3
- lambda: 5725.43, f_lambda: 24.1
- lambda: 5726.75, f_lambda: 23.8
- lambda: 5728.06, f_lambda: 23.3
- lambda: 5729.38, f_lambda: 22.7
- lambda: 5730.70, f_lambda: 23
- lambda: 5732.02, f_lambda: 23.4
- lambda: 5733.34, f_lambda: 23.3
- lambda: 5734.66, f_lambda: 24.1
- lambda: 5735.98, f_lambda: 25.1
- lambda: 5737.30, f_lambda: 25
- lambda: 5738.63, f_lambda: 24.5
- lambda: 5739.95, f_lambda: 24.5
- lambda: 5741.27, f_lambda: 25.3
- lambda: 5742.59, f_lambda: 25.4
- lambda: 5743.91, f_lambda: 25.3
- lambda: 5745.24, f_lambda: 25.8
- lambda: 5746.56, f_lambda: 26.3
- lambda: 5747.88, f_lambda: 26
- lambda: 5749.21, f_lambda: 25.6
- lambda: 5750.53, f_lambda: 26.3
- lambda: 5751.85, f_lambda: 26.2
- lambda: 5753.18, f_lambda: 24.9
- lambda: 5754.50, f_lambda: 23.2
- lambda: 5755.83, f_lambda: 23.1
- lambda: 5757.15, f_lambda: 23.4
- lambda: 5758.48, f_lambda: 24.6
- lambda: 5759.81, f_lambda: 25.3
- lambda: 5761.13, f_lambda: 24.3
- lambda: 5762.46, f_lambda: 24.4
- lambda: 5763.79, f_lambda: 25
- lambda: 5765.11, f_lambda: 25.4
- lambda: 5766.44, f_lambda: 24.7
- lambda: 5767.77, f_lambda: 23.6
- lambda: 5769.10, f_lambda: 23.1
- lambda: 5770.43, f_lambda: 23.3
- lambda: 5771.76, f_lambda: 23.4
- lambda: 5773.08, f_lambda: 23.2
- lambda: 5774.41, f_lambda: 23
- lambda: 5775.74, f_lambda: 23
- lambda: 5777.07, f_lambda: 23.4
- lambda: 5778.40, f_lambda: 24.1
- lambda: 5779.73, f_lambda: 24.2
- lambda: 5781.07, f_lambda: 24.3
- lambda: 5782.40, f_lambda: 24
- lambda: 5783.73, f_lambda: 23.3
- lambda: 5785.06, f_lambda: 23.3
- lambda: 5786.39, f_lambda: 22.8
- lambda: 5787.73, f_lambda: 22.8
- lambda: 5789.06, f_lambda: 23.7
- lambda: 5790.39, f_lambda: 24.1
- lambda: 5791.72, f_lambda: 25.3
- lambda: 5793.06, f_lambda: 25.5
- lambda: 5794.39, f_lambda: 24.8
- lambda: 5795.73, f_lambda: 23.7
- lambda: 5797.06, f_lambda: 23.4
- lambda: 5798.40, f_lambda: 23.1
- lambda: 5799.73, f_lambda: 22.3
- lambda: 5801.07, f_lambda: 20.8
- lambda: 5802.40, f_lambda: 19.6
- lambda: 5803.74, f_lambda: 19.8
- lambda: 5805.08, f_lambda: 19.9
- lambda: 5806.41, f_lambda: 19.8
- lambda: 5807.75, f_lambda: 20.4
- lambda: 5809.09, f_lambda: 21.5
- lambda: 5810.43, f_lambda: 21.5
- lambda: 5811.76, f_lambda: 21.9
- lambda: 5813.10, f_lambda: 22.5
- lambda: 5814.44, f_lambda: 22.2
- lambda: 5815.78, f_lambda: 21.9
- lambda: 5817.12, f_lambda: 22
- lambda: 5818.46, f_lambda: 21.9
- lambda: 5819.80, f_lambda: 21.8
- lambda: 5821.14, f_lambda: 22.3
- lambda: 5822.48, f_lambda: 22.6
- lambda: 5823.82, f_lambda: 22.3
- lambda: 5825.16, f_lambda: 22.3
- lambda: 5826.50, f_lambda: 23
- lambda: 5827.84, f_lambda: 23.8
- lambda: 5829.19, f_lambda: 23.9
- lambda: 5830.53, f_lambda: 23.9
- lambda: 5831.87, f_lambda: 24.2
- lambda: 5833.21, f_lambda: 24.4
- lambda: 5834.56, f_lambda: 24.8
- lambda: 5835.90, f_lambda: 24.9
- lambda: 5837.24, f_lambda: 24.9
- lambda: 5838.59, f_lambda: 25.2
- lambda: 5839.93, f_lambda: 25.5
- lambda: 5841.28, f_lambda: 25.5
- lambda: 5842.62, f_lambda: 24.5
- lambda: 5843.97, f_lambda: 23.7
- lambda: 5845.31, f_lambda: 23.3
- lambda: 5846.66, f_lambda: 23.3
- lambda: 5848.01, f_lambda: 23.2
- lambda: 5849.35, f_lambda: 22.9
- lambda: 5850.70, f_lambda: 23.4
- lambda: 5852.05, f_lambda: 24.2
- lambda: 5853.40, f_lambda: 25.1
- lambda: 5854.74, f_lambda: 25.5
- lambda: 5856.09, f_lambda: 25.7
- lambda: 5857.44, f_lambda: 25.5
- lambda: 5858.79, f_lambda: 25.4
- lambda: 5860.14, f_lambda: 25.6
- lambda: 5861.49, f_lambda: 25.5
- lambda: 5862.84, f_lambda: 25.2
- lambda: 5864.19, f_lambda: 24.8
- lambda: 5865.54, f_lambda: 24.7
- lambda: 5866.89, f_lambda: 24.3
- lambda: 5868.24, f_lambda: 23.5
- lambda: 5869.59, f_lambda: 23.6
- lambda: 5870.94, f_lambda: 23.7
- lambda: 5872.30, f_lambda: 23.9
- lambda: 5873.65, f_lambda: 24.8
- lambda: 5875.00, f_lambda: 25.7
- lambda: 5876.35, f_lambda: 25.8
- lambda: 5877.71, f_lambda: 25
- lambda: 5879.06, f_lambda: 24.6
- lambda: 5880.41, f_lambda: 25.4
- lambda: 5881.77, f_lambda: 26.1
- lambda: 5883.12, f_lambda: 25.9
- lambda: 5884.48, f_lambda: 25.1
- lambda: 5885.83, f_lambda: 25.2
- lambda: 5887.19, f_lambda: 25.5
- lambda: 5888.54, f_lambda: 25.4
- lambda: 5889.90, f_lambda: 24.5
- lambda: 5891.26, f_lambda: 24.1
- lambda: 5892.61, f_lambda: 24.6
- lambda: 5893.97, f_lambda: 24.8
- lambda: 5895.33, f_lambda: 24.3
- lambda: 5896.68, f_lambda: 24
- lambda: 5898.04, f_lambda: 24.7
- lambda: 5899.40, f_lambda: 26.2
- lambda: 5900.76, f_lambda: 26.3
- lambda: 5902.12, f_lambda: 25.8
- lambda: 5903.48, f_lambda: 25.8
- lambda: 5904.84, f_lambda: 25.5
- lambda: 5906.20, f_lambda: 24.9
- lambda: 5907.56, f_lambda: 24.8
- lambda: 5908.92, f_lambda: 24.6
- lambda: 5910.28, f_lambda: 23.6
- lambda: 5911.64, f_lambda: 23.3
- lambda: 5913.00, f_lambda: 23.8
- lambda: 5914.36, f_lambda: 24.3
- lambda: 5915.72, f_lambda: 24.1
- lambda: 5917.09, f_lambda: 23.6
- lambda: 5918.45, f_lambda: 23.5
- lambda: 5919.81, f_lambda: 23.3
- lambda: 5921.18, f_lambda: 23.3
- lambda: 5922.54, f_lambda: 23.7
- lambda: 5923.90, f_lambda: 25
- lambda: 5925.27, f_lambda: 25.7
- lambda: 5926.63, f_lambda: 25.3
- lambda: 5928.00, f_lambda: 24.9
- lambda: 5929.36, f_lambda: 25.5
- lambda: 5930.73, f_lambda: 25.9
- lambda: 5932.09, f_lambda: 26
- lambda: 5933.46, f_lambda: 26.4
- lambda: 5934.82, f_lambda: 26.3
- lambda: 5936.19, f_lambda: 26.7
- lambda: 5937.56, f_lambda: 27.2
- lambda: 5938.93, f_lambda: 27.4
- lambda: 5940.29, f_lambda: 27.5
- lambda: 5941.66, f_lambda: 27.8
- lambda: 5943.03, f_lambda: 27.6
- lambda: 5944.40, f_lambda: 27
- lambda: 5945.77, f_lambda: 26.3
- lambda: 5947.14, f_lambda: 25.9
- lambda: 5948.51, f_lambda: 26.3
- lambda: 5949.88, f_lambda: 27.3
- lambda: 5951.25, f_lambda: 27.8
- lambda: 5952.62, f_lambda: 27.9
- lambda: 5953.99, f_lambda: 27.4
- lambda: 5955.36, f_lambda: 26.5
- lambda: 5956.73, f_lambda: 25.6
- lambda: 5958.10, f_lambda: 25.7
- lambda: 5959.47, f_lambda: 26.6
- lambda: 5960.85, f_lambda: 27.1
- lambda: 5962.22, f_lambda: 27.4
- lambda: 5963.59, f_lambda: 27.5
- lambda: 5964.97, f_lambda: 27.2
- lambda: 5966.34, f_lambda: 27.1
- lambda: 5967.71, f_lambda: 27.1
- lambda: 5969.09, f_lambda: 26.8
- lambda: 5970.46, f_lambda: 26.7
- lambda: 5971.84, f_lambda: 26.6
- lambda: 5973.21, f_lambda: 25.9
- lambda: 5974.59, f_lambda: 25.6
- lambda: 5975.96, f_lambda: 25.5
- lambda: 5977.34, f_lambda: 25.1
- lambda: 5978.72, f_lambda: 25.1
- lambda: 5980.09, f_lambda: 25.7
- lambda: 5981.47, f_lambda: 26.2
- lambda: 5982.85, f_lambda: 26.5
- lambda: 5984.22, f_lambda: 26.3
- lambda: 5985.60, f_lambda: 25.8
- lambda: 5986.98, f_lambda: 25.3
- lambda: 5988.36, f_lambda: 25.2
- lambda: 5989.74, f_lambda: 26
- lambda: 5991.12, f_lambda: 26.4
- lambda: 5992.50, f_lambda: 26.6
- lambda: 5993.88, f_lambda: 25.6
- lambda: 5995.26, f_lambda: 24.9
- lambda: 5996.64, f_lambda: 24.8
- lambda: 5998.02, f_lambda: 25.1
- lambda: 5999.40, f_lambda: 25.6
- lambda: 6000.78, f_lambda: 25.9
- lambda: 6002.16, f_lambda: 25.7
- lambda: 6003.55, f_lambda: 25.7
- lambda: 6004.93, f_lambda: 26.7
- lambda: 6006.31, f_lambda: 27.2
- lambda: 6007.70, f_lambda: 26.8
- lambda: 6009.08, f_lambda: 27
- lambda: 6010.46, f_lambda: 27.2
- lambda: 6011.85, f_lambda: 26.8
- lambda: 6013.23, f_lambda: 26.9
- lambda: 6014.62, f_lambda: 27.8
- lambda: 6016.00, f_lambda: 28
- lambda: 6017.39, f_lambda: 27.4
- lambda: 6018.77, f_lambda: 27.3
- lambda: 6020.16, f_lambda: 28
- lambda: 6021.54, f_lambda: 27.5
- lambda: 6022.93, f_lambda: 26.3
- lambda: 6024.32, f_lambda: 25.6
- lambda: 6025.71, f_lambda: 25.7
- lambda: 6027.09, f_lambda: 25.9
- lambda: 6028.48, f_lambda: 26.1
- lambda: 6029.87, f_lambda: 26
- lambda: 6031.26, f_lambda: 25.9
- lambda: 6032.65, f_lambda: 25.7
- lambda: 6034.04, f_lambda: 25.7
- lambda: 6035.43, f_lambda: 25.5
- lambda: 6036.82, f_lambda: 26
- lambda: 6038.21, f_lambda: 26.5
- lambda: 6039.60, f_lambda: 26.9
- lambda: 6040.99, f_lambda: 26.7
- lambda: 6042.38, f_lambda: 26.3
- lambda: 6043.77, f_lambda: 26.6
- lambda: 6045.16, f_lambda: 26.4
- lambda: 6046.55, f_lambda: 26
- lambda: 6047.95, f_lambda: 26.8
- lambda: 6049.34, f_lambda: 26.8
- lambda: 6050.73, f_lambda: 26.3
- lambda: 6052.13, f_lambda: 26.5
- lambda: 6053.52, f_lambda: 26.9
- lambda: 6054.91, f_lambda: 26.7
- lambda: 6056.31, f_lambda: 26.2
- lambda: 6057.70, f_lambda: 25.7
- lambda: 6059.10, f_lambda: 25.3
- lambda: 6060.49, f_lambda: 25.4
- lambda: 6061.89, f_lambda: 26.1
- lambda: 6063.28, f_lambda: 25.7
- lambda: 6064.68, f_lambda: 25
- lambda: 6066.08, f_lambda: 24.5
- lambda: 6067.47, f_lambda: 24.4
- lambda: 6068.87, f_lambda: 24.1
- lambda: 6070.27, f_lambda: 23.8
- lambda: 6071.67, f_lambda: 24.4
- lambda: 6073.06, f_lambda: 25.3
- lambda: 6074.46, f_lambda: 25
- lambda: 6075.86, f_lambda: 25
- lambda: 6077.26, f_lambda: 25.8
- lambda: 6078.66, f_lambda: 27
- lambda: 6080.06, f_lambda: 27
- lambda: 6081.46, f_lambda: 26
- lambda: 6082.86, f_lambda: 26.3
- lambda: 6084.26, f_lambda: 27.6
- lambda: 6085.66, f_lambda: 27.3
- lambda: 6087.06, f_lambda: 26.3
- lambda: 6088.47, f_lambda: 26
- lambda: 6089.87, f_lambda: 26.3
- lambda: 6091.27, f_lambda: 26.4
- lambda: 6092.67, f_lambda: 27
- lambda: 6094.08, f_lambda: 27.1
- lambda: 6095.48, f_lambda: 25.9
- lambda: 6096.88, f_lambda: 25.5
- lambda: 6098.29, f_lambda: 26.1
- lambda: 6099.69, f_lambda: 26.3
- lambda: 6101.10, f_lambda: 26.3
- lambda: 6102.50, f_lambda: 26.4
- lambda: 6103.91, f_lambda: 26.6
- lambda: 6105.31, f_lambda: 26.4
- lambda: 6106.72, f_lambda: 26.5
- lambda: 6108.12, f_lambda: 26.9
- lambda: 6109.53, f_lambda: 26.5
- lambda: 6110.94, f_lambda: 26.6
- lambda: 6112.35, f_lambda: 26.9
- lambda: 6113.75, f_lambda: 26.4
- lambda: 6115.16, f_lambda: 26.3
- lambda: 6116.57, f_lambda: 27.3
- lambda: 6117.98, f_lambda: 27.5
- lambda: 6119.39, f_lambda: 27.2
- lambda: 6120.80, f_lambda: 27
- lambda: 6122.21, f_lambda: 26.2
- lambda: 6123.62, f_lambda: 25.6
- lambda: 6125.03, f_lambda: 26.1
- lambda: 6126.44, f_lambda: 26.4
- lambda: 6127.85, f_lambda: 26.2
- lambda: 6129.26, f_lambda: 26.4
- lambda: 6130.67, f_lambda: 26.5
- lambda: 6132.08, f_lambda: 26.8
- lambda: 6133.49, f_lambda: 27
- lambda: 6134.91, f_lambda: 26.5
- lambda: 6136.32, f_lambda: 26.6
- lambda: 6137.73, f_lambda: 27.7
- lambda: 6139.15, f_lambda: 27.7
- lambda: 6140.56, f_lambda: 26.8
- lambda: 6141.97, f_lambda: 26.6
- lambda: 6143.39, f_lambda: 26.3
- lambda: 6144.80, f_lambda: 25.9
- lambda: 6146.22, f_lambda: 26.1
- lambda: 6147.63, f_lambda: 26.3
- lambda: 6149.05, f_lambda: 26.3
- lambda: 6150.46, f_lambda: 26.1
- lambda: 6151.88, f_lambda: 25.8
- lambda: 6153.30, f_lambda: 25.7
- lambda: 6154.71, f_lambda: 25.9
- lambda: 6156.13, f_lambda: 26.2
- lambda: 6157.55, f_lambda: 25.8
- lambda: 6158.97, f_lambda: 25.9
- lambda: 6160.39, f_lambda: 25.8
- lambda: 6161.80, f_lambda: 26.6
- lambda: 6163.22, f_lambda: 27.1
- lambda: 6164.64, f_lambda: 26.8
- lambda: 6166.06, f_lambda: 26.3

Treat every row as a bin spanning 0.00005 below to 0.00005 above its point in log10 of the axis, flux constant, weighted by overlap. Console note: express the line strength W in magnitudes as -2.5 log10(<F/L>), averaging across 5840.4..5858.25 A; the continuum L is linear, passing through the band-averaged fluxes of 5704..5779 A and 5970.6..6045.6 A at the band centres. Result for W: 0.04 mag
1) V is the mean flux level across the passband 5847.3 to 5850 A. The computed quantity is 23.1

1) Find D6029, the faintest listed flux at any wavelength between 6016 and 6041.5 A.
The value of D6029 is 25.5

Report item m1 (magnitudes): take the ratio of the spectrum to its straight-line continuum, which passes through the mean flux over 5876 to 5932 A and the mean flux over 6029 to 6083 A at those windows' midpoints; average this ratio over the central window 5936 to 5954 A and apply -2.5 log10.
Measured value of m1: -0.09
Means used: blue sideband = 24.8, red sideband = 25.8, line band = 27.1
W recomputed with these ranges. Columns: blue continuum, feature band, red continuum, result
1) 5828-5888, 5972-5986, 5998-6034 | 0.012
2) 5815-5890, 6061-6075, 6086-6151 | 0.054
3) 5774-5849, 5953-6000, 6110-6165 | -0.057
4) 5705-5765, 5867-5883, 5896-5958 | 0.026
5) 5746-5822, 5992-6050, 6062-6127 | -0.038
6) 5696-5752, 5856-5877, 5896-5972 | 0.027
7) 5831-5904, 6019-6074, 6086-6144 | 0.006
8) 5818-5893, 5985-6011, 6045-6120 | -0.020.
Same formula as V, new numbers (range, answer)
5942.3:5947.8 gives 26.7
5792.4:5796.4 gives 24.7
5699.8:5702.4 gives 23.6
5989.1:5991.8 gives 26.2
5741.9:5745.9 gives 25.5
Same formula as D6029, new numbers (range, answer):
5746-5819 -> 19.6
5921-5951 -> 23.3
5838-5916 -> 22.9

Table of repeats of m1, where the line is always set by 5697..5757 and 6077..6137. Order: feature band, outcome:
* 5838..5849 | 0.04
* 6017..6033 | -0.01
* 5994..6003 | 0.03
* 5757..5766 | 0.00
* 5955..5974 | -0.04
